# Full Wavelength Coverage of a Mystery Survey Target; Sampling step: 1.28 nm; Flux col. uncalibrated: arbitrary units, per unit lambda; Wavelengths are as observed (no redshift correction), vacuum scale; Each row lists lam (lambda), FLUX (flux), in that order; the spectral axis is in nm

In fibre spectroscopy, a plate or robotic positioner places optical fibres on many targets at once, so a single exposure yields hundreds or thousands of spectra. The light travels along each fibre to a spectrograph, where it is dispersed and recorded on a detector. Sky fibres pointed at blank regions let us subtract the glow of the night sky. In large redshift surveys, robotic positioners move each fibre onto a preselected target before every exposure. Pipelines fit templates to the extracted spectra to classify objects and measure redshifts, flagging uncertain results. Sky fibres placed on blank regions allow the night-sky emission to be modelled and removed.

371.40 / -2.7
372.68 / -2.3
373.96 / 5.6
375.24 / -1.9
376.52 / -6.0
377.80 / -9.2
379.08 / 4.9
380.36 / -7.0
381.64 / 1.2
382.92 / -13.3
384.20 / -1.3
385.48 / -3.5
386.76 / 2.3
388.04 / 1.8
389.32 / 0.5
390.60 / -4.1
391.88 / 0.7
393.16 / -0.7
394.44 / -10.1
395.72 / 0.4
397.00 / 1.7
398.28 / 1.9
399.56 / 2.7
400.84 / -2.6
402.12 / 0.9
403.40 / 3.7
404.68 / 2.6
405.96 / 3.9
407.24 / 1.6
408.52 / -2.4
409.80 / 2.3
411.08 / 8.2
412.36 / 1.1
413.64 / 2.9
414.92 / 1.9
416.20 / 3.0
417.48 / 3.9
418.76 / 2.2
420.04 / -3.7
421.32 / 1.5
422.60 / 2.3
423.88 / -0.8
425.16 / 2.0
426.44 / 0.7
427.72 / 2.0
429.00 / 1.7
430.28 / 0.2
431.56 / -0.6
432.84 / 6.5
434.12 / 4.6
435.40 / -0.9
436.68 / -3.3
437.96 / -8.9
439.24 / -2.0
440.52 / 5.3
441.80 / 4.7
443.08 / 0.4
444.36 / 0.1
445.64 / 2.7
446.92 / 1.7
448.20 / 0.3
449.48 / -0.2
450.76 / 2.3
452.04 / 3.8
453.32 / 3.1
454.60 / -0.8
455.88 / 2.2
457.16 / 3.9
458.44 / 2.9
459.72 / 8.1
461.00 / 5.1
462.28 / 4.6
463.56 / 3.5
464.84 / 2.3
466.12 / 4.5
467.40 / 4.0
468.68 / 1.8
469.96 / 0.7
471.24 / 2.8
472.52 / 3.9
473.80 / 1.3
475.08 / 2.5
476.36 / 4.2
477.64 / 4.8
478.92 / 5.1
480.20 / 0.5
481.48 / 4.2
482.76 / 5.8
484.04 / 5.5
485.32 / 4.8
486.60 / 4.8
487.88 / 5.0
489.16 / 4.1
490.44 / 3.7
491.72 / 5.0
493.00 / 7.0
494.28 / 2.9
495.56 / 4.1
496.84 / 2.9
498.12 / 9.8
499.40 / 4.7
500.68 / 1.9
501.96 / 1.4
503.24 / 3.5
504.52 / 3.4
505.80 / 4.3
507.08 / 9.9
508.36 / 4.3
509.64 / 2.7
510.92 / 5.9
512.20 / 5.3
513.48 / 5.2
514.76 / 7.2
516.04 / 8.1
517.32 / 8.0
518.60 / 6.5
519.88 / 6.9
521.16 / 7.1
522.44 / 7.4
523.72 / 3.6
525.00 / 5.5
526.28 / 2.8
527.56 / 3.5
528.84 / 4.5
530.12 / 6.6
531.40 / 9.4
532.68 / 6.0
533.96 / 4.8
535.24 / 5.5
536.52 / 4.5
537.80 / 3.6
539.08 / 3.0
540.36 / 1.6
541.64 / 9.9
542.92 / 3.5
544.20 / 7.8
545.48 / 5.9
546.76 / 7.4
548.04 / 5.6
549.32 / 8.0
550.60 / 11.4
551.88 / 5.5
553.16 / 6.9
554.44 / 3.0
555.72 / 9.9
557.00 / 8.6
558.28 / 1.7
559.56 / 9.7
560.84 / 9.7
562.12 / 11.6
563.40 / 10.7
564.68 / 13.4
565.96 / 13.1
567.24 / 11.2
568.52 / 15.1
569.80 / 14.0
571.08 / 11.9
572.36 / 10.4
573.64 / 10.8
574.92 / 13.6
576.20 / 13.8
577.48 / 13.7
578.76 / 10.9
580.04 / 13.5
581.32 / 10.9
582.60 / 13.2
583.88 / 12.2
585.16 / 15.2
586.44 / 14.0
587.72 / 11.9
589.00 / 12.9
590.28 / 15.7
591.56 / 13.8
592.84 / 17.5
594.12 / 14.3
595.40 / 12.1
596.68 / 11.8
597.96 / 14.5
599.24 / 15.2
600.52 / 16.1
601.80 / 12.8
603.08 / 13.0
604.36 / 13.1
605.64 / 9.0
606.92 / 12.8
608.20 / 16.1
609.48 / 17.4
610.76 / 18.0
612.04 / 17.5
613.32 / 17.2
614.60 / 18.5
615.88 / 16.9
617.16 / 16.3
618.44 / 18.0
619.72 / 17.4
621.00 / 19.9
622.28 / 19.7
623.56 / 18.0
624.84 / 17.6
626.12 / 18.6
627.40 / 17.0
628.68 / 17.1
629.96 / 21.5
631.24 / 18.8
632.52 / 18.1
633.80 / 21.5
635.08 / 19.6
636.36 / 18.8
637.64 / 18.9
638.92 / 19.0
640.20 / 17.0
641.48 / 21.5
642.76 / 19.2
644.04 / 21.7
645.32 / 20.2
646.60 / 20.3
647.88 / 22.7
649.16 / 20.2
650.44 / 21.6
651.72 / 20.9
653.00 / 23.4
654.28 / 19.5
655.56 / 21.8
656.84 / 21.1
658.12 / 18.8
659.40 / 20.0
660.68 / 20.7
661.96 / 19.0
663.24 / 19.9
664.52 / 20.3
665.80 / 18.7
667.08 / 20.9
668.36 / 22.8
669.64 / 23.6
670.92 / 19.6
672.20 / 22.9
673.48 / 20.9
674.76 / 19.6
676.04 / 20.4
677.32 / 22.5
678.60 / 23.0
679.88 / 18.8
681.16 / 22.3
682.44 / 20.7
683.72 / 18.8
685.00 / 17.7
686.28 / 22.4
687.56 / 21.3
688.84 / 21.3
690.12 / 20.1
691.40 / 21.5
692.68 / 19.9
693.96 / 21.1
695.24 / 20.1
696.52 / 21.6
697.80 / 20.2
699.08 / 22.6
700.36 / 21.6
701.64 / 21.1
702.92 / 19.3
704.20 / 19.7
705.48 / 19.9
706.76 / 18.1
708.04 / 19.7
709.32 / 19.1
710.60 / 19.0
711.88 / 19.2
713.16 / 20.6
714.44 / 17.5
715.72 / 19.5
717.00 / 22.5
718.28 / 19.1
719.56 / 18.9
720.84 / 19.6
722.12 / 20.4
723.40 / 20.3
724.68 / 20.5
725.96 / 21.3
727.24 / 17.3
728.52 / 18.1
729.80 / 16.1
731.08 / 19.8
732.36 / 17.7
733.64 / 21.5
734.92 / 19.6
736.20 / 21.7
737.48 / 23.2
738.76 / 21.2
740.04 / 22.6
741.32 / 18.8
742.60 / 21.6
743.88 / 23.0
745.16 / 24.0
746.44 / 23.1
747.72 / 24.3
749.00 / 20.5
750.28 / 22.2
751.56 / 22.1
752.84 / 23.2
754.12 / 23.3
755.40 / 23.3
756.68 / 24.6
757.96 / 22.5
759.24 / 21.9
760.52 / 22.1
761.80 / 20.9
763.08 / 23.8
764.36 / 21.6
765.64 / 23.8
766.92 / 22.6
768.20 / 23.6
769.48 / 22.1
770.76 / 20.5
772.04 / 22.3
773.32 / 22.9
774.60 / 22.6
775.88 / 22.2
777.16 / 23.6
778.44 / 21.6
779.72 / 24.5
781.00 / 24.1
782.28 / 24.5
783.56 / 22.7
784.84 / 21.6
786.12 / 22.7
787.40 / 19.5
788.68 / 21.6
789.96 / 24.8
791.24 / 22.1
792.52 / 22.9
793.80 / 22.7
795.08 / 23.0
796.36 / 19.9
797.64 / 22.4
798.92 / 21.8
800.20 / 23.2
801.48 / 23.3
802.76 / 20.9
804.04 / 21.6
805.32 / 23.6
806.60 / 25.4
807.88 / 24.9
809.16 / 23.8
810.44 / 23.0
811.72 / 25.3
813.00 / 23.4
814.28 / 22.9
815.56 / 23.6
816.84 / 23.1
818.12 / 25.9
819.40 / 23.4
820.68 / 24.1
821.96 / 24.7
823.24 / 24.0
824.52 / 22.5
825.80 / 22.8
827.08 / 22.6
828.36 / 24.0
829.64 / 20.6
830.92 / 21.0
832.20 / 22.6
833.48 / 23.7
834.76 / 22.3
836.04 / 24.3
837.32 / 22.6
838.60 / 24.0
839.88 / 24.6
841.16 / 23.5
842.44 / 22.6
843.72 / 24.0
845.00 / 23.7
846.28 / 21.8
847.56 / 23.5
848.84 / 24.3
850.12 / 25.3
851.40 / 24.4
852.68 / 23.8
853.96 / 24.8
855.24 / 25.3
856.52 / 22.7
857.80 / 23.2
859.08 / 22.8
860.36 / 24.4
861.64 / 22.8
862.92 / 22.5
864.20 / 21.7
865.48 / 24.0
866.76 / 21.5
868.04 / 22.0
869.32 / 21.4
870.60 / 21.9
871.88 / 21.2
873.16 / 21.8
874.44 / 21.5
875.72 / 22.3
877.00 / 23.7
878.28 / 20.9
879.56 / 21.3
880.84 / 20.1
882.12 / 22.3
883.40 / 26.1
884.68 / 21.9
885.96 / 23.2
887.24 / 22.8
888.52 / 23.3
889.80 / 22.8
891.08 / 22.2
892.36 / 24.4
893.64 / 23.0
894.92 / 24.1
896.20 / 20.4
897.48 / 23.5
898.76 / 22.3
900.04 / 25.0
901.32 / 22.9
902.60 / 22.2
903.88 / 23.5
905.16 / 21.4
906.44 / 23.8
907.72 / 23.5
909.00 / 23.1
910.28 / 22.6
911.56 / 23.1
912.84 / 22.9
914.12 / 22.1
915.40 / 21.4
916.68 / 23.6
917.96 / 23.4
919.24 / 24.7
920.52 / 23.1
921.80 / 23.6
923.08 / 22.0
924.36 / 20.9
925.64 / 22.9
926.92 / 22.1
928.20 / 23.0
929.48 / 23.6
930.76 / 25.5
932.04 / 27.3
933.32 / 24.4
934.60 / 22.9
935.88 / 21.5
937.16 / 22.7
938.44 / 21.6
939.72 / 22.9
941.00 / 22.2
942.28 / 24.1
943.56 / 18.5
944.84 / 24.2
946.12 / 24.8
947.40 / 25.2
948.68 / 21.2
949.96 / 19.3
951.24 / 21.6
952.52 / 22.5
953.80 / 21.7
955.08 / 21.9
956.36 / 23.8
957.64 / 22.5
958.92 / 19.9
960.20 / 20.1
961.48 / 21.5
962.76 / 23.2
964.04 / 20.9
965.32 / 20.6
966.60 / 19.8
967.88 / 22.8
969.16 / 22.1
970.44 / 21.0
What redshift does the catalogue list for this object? 0.407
